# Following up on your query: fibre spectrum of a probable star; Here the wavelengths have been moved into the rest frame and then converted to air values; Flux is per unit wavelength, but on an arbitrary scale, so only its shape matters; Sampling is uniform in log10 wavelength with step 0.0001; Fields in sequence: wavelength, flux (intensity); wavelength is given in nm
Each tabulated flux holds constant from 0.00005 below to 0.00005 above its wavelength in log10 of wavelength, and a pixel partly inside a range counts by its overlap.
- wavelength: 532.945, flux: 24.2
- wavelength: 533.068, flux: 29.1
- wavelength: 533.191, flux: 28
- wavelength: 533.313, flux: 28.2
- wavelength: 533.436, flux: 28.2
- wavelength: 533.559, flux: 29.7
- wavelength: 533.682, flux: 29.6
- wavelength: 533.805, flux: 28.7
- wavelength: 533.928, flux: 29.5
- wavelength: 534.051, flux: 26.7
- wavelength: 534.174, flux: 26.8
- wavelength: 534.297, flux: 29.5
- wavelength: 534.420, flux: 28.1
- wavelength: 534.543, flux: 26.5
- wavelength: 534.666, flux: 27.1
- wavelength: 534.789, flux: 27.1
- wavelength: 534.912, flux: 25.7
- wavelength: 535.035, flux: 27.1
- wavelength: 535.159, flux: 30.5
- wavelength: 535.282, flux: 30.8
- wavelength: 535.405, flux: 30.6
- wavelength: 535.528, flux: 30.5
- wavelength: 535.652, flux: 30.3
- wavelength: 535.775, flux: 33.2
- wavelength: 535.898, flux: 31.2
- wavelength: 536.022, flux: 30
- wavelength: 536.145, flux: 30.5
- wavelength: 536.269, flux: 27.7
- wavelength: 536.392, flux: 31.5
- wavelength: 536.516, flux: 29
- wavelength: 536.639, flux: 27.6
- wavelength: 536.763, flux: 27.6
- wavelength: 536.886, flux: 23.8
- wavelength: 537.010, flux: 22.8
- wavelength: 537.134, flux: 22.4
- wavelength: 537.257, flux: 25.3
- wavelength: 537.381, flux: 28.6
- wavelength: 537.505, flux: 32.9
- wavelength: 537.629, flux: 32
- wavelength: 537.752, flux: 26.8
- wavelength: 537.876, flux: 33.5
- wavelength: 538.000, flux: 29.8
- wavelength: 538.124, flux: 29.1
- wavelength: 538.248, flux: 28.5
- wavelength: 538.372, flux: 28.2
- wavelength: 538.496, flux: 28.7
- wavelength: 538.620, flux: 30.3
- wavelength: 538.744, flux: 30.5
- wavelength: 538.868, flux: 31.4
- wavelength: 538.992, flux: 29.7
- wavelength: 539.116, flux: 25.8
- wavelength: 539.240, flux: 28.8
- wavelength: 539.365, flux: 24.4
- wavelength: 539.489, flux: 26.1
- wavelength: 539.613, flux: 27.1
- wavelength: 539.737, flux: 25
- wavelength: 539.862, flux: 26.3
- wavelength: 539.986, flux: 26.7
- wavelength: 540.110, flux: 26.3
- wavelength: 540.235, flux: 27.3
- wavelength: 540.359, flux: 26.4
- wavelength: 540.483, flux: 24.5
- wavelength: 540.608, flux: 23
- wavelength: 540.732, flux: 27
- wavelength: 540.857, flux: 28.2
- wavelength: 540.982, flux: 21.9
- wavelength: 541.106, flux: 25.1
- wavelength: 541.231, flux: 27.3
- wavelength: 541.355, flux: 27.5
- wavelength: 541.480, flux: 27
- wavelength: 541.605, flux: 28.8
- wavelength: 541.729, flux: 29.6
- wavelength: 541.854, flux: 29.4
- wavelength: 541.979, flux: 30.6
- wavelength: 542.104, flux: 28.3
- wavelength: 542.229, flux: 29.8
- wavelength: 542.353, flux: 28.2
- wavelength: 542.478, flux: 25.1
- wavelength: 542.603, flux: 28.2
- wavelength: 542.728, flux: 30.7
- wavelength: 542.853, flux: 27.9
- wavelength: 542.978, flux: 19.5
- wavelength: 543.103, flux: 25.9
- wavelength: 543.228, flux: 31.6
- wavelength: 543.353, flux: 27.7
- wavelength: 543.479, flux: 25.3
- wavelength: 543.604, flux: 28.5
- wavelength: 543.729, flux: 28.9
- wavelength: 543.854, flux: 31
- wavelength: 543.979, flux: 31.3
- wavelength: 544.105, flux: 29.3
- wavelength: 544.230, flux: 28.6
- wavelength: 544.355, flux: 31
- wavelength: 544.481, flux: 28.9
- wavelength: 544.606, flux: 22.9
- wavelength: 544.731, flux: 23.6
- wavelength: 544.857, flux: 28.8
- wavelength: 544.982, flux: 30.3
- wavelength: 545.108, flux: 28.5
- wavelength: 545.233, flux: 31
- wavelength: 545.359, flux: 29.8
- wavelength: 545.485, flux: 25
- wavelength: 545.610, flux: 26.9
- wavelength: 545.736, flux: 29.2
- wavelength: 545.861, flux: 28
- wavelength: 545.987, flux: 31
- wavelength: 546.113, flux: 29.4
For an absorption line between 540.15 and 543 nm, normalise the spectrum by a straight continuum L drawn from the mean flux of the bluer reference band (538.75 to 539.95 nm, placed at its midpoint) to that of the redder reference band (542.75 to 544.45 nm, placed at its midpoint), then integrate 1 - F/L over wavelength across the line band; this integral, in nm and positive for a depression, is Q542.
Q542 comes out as 0.07 nm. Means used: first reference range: 27.3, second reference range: 28.3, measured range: 27.1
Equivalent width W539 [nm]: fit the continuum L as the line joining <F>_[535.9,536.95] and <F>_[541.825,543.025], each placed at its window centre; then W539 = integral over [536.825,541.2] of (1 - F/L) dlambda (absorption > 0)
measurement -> 0.16 nm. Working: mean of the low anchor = 28.6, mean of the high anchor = 27.8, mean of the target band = 27.3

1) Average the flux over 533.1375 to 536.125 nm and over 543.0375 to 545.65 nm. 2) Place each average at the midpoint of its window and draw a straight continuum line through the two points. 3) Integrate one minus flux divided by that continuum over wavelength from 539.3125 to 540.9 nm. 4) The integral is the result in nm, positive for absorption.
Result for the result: 0.14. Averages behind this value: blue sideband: 28.9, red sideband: 28.3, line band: 26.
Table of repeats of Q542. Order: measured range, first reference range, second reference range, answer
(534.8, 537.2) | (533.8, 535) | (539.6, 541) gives -0.13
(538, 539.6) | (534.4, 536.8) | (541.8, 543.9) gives 0.01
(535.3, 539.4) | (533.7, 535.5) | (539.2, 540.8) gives -0.27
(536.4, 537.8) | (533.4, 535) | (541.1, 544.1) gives 0.03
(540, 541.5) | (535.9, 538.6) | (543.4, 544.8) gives 0.12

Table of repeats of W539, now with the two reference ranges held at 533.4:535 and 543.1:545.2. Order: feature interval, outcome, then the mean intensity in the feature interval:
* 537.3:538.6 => -0.08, 29.7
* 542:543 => 0.03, 27.7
